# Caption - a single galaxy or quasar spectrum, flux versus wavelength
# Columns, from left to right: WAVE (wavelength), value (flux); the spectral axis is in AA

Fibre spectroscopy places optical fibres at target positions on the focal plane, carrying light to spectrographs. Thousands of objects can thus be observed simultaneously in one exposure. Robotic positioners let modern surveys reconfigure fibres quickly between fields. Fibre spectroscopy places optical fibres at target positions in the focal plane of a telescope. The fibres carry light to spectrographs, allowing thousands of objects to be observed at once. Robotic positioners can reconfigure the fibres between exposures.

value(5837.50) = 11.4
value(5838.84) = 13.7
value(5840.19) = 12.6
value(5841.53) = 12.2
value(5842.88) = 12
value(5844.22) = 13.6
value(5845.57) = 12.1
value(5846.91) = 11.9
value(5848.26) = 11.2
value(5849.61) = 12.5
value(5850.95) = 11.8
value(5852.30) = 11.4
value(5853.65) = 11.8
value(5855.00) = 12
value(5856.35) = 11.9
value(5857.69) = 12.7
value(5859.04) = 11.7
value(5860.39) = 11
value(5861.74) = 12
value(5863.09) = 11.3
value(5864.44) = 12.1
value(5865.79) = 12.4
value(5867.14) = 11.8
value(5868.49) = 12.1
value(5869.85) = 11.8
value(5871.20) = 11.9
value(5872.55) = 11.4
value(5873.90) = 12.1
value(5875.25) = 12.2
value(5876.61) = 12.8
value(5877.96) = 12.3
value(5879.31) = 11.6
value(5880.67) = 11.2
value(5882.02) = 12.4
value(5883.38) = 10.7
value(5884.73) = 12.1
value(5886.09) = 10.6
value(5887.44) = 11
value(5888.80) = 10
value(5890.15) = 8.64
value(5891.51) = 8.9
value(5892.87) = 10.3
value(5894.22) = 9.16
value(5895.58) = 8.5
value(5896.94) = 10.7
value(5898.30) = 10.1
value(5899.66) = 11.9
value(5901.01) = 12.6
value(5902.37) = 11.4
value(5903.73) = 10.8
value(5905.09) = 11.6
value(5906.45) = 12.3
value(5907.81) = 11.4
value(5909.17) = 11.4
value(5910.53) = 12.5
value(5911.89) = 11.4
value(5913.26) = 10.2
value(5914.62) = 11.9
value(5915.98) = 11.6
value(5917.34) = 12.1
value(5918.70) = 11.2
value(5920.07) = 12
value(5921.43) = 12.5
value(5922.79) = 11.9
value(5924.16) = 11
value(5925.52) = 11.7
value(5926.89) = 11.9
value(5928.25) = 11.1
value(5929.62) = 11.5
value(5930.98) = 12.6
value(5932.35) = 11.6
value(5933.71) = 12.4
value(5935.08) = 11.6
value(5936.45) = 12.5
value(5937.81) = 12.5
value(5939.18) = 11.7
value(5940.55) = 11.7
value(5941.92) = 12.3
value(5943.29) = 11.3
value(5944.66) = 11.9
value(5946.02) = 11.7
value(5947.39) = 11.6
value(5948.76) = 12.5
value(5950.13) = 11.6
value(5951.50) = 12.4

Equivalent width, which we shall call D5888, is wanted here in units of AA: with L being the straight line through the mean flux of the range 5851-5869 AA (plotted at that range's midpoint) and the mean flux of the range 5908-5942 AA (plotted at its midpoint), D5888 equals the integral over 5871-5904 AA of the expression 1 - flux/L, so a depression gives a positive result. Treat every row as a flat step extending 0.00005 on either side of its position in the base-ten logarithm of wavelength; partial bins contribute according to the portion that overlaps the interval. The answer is 2.3 AA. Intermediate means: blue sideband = 11.9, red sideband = 11.8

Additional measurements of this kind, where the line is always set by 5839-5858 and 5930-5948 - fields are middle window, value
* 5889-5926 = 2.9 AA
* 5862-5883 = 0.3 AA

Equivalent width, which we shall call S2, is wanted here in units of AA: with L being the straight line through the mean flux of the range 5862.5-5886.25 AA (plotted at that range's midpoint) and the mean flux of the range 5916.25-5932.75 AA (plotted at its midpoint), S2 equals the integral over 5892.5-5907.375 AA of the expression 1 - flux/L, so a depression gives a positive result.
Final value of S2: 1.2 AA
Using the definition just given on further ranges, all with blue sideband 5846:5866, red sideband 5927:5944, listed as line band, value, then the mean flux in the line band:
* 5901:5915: 0.4 AA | 11.5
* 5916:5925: 0.1 AA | 11.8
